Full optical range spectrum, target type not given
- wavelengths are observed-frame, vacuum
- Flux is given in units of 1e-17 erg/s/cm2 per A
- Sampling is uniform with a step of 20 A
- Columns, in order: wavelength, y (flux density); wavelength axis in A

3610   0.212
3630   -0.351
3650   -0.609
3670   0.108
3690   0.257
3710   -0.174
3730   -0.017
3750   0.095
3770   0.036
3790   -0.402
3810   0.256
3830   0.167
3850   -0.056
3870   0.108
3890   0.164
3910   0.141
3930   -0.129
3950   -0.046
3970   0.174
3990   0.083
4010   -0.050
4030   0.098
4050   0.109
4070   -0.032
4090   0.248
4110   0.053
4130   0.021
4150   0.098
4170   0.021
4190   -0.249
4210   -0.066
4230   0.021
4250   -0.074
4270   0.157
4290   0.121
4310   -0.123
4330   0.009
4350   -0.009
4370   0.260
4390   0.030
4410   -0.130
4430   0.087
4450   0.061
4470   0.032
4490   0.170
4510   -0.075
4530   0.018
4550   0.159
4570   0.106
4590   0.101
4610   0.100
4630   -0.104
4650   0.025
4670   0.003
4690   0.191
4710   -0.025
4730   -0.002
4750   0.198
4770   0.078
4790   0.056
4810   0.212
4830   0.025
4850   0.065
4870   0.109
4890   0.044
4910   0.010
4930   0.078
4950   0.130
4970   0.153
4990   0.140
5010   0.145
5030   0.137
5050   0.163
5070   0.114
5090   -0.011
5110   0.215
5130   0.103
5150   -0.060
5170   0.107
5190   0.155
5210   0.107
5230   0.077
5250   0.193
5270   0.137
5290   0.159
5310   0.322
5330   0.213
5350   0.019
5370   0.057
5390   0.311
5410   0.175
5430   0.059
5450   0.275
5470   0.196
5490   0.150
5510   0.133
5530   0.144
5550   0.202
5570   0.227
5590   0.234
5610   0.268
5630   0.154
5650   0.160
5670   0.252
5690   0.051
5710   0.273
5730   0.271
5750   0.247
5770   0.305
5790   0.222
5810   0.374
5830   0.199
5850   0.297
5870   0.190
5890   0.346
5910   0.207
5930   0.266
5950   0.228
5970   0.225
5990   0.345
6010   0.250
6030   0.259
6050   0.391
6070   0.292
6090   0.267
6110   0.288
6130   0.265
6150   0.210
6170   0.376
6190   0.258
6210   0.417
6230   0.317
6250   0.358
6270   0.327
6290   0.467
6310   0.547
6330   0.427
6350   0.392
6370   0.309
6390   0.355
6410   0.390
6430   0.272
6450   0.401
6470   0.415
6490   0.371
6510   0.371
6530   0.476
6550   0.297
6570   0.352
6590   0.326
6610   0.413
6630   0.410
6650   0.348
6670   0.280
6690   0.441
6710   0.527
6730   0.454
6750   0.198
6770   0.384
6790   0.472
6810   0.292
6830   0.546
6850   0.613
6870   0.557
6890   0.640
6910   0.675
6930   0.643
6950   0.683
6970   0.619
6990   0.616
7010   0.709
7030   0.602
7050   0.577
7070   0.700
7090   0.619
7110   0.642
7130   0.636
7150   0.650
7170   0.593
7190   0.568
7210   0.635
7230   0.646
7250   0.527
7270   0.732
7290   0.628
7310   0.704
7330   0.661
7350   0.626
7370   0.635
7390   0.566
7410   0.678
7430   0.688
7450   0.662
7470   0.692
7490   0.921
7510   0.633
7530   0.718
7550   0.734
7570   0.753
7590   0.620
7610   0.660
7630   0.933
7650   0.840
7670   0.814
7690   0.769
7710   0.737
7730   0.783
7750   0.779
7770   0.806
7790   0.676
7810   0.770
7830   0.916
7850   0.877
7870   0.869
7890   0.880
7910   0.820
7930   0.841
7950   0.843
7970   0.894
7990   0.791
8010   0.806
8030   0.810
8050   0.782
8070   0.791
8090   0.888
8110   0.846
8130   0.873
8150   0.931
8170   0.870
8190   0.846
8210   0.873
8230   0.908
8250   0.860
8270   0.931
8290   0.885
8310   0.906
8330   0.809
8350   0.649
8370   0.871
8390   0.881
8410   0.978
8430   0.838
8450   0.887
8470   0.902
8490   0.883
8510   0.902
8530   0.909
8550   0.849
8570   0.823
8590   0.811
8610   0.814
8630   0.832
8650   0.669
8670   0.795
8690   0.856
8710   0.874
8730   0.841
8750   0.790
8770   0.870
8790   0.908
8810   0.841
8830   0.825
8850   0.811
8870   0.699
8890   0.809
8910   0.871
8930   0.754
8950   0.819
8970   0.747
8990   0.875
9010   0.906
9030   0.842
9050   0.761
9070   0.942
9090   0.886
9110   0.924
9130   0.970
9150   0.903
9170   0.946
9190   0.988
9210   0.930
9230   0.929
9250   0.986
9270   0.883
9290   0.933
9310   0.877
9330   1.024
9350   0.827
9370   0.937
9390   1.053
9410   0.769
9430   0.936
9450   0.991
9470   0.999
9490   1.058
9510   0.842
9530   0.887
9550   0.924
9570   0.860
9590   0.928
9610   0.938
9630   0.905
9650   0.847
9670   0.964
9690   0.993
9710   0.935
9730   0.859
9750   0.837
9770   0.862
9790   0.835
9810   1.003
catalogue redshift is 0.716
